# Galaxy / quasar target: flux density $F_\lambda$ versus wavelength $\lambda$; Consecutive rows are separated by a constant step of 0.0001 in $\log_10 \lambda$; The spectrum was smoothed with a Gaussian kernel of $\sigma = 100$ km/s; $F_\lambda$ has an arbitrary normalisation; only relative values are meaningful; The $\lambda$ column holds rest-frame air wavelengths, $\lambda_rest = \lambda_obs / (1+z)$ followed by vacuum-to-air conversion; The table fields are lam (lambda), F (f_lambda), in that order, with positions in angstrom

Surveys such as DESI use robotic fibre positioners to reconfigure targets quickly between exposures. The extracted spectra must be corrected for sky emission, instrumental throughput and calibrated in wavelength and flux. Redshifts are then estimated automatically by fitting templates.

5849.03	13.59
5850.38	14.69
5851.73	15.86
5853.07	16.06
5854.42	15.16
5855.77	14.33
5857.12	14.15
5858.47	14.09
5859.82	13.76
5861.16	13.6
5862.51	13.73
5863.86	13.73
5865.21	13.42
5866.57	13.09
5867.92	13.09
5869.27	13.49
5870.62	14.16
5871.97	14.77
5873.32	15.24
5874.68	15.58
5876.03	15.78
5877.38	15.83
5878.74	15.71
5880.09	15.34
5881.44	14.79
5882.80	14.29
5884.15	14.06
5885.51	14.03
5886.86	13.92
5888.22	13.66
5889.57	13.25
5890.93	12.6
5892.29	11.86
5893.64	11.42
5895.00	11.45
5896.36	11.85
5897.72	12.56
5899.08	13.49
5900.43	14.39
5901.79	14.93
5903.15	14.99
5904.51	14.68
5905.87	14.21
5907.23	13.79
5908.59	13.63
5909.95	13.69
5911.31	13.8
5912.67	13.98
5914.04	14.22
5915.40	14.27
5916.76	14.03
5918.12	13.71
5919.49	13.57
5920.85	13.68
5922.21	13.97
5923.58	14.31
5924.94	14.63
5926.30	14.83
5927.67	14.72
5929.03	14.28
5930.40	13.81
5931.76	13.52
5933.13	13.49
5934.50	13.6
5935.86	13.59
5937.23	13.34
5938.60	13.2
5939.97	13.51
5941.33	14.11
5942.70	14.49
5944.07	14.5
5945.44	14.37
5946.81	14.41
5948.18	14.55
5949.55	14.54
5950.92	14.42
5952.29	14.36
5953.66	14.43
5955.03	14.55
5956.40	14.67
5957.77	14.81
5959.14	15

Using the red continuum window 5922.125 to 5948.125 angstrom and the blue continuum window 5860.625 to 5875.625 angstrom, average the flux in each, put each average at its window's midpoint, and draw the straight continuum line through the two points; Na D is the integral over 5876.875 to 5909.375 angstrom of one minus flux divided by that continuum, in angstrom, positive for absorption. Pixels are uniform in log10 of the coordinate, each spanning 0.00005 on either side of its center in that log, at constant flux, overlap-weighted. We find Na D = 0.6 angstrom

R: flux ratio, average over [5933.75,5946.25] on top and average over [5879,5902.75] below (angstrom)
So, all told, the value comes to 1.03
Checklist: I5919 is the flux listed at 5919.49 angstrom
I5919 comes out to 13.57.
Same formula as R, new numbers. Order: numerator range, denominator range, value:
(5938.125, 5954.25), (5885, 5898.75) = 1.13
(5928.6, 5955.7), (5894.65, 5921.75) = 1.02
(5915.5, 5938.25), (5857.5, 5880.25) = 0.97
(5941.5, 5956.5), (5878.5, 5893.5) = 1.05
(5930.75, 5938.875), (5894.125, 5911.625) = 0.99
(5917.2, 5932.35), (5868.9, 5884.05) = 0.94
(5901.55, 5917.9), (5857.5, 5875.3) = 1.01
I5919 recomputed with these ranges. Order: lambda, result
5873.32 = 15.24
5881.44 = 14.79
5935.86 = 13.59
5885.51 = 14.03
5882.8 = 14.29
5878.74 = 15.71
